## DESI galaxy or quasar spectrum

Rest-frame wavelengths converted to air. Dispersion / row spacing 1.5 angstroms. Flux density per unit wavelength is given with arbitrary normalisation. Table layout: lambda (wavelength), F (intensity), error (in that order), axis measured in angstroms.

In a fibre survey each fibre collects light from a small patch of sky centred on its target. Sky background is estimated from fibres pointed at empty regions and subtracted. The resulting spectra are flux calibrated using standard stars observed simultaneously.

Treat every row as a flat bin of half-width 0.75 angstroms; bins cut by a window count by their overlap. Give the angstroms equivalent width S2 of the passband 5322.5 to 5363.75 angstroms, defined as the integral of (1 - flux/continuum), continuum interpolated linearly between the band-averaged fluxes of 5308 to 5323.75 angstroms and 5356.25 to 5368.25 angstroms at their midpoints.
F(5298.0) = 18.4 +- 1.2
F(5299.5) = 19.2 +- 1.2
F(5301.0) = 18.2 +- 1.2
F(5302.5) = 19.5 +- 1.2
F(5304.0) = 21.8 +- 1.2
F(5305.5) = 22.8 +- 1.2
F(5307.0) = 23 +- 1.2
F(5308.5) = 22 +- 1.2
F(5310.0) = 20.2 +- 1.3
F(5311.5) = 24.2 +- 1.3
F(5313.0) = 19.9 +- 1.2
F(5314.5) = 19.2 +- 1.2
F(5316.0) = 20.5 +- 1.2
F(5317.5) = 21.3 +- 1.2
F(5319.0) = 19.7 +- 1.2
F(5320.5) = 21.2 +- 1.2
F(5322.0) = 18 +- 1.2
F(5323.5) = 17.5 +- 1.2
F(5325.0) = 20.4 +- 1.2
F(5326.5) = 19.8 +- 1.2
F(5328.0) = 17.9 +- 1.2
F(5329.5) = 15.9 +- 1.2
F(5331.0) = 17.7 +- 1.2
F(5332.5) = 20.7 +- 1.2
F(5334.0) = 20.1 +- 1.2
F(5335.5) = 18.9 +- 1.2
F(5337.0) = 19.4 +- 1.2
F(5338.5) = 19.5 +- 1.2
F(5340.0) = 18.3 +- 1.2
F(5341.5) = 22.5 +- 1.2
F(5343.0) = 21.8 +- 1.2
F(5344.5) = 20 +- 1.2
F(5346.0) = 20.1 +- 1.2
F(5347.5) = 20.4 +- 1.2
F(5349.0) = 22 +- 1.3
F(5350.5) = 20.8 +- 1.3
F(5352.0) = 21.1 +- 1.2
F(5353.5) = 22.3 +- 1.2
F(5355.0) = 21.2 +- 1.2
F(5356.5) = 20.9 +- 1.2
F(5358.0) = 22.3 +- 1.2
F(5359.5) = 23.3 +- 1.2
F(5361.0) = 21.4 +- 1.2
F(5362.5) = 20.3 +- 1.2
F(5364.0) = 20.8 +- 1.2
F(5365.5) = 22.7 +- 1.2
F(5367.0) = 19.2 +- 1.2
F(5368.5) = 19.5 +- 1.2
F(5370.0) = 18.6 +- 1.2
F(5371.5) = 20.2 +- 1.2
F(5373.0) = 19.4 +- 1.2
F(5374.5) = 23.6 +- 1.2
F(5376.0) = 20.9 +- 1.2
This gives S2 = 1.4 angstroms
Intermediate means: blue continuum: 20.4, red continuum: 21.3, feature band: 20.2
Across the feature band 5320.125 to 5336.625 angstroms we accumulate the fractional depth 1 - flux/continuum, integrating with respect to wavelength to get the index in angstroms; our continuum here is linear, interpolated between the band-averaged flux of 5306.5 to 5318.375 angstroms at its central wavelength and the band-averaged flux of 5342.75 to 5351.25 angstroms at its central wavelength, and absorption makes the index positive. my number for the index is 1.7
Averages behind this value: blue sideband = 21.2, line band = 18.9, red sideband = 20.8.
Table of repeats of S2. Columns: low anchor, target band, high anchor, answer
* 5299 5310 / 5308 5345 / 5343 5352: 1.78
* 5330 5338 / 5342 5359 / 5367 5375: -1.39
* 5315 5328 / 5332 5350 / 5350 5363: 0.36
